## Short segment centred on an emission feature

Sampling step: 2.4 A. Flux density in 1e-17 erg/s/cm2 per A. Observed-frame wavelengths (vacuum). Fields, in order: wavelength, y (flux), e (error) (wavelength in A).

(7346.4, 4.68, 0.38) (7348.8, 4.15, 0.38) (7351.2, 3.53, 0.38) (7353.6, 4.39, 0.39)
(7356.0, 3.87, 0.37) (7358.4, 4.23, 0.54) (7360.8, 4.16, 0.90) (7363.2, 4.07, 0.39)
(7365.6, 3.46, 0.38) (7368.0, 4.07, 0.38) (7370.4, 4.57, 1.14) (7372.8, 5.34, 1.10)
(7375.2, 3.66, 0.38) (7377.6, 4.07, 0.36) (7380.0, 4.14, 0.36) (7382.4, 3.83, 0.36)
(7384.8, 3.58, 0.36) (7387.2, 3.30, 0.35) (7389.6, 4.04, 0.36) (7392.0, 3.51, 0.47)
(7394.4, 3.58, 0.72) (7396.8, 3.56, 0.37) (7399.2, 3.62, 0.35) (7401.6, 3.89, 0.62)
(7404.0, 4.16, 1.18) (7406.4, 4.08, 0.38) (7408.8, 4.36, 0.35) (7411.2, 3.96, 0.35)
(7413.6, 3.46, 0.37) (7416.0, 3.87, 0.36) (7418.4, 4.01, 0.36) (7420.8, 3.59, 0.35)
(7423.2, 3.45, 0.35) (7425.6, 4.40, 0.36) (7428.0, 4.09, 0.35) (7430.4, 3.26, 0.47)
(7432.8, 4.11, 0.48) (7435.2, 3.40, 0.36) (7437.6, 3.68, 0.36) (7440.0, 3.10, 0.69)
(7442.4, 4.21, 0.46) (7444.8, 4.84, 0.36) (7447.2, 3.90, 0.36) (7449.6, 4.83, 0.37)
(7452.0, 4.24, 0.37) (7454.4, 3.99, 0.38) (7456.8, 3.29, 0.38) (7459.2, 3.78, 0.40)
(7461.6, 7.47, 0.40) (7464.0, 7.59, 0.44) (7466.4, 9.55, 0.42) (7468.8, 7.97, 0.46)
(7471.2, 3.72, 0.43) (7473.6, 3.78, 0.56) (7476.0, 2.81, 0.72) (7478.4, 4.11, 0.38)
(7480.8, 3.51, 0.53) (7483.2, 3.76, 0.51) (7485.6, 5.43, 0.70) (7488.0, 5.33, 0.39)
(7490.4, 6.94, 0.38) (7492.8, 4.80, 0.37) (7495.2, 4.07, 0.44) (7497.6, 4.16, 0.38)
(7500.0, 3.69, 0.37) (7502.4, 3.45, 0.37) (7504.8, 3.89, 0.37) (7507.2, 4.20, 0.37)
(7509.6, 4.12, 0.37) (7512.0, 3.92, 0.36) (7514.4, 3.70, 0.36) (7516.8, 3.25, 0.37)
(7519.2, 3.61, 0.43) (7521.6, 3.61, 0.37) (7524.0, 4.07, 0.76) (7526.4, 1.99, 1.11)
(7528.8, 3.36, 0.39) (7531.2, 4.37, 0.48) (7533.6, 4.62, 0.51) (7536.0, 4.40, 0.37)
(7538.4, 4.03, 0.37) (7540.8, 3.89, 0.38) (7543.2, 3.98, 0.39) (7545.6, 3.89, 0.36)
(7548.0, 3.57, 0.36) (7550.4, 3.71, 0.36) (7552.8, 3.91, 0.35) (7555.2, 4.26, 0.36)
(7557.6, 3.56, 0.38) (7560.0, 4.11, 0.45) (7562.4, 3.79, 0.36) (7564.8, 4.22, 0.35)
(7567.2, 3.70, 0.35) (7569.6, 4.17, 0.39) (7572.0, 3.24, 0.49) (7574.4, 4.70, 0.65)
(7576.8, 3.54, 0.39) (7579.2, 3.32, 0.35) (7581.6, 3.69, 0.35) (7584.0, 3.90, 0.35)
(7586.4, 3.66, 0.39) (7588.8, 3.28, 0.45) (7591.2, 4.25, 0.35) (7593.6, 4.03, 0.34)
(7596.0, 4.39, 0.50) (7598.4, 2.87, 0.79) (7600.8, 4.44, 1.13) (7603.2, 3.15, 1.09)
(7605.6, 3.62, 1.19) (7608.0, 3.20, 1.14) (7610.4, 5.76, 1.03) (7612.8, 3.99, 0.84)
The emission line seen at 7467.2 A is H-alpha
